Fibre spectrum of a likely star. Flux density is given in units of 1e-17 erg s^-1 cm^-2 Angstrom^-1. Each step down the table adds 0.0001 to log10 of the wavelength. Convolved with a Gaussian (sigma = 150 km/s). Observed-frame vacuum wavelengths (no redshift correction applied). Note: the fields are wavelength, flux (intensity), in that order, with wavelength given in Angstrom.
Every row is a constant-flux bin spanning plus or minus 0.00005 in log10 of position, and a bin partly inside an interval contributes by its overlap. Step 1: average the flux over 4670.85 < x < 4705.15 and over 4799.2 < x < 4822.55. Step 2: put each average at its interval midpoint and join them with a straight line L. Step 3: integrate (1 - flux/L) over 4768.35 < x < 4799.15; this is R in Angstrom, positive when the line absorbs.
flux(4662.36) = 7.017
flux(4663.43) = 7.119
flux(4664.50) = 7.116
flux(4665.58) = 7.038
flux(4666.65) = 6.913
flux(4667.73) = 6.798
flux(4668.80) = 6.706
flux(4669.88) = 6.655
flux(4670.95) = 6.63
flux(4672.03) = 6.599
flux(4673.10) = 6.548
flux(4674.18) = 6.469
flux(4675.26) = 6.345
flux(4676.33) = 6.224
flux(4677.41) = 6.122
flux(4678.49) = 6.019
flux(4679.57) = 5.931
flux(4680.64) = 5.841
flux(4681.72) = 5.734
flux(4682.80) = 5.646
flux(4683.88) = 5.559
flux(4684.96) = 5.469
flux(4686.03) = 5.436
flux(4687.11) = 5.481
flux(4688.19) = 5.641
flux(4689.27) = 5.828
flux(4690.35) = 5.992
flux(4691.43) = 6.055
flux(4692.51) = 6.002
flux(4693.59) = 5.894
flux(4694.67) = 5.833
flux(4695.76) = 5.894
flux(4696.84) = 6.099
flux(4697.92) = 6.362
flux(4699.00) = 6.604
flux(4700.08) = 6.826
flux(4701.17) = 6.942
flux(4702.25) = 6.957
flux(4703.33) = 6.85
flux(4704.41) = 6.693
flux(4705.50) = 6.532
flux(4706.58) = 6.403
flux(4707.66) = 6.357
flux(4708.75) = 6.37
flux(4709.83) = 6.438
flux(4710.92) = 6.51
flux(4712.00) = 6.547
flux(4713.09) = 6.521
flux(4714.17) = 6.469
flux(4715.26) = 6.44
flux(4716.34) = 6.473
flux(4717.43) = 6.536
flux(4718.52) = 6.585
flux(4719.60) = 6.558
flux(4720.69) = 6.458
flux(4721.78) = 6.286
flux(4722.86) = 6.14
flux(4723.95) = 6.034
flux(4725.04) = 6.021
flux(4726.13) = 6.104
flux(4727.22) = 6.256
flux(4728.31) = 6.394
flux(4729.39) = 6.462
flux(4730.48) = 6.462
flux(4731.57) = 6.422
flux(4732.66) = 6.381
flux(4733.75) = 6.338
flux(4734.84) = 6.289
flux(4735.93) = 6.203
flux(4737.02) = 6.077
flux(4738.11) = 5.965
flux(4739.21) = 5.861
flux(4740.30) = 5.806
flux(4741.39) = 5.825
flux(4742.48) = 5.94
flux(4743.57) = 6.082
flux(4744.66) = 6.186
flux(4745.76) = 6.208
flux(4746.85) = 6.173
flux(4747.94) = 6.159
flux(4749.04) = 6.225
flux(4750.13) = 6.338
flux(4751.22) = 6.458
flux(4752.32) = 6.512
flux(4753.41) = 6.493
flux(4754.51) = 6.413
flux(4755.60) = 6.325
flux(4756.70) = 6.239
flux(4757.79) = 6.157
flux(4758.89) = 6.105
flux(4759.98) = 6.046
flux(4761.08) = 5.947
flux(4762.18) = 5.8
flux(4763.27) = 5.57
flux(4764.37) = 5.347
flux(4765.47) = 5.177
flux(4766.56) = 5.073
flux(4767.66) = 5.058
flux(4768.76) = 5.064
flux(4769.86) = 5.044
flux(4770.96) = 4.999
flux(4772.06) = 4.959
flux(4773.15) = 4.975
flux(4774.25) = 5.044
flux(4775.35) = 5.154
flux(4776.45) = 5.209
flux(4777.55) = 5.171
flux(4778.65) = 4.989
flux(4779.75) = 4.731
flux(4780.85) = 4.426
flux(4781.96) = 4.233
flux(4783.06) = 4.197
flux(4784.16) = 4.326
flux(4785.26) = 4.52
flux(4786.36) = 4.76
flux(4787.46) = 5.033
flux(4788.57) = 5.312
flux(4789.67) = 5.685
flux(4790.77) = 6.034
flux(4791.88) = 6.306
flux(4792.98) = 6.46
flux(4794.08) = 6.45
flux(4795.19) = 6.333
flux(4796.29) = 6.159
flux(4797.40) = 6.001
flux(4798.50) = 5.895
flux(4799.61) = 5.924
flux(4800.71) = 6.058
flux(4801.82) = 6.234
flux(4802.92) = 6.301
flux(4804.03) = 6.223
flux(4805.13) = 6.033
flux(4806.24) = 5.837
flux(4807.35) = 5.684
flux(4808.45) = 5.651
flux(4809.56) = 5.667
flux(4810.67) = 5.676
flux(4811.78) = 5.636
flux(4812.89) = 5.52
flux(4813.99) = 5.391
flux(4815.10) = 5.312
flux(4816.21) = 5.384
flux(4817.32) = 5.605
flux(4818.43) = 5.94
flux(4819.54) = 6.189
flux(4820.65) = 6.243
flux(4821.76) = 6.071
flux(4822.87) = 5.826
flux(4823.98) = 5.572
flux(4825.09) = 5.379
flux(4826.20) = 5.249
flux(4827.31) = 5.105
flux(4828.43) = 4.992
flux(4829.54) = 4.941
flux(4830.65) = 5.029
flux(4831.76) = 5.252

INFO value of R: 3.3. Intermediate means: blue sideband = 6.14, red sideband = 5.84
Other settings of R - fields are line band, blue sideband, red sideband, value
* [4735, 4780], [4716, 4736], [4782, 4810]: 2.3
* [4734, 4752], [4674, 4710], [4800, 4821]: -0.4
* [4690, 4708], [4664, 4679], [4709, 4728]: 0.2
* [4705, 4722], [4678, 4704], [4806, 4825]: -1.4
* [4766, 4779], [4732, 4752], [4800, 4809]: 2.2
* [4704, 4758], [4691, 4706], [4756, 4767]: -2.1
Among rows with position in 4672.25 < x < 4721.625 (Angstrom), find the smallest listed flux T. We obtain 5.436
